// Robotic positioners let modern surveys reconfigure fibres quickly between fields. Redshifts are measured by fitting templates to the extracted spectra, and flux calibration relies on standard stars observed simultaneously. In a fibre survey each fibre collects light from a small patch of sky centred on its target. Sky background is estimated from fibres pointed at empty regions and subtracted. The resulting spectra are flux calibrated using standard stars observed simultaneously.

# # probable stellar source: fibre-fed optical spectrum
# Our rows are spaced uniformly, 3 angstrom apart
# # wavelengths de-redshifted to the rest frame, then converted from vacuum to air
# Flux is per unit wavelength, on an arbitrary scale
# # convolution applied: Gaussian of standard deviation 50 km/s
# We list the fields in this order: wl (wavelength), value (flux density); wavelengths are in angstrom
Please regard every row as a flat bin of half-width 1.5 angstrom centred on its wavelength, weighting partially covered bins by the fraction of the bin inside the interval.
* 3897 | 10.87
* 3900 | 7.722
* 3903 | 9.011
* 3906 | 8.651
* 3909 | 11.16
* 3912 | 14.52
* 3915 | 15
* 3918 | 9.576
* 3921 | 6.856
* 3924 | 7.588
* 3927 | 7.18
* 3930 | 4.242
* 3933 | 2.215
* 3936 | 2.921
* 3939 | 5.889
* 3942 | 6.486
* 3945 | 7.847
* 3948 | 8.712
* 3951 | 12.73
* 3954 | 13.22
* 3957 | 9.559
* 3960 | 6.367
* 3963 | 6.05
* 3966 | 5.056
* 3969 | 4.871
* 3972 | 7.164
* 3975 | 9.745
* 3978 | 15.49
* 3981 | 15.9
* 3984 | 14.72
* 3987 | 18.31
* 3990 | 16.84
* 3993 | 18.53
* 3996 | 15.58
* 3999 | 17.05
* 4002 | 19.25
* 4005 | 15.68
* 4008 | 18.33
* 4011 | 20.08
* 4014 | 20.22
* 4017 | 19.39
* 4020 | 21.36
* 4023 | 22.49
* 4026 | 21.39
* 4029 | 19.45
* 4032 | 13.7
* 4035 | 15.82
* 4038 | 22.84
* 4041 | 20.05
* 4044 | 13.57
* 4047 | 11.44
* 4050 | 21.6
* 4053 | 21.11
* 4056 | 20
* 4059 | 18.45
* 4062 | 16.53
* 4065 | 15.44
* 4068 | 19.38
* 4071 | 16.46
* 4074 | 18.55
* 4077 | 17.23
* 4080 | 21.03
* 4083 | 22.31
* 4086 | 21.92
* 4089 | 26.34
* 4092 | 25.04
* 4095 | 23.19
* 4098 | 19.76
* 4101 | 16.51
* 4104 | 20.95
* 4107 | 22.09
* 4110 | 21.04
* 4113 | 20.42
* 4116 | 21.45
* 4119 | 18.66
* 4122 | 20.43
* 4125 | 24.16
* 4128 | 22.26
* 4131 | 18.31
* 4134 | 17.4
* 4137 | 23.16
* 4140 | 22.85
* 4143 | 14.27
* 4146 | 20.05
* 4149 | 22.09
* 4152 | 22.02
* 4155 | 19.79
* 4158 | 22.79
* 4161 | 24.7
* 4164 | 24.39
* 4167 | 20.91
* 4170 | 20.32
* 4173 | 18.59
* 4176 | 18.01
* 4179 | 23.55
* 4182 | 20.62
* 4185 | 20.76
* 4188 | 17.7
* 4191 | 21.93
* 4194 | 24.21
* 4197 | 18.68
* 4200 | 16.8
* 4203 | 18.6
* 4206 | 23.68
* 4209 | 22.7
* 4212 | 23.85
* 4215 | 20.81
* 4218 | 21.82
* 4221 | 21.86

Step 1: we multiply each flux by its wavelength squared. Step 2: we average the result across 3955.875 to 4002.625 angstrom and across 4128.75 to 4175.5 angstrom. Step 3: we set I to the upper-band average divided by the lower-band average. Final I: 1.8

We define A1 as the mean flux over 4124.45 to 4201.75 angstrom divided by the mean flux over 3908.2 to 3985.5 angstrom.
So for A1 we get 2.34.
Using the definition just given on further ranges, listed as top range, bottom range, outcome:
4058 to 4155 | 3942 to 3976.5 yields 2.47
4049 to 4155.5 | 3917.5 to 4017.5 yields 1.78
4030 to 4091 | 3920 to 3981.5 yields 2.41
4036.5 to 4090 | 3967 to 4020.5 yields 1.20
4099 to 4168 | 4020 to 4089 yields 1.11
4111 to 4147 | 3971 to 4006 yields 1.31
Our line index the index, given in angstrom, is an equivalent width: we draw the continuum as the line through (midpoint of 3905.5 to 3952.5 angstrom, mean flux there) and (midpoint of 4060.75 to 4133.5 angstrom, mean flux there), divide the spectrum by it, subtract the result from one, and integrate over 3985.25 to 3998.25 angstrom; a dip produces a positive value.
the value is -4.60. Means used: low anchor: 8.21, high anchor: 20.4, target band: 17.2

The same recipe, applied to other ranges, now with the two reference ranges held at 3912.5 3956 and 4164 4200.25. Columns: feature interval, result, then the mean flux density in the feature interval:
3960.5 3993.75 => -4.3 angstrom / 11.7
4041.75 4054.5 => -3.1 angstrom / 17.1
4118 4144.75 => -3.4 angstrom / 20.2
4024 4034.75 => -4.5 angstrom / 18.1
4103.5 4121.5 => -4.0 angstrom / 20.7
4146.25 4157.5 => -1.4 angstrom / 21.3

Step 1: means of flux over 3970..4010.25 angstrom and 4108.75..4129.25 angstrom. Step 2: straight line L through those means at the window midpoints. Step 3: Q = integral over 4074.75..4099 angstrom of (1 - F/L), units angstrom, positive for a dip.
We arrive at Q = -2.8 angstrom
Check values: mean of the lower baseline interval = 15.5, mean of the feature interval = 22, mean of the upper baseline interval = 21.2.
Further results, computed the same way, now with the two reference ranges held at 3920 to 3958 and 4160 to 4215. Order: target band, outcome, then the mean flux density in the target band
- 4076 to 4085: -3.1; 20.5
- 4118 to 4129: -2.5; 21.5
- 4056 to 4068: -2.9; 17.5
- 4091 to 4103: -3.7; 21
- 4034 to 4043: -4.6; 19.4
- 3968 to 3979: 0.1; 9.24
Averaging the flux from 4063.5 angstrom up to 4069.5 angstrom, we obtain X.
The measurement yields 17.4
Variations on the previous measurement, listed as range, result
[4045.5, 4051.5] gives 16.5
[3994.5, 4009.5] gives 17.2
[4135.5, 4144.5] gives 20.1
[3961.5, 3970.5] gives 5.33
